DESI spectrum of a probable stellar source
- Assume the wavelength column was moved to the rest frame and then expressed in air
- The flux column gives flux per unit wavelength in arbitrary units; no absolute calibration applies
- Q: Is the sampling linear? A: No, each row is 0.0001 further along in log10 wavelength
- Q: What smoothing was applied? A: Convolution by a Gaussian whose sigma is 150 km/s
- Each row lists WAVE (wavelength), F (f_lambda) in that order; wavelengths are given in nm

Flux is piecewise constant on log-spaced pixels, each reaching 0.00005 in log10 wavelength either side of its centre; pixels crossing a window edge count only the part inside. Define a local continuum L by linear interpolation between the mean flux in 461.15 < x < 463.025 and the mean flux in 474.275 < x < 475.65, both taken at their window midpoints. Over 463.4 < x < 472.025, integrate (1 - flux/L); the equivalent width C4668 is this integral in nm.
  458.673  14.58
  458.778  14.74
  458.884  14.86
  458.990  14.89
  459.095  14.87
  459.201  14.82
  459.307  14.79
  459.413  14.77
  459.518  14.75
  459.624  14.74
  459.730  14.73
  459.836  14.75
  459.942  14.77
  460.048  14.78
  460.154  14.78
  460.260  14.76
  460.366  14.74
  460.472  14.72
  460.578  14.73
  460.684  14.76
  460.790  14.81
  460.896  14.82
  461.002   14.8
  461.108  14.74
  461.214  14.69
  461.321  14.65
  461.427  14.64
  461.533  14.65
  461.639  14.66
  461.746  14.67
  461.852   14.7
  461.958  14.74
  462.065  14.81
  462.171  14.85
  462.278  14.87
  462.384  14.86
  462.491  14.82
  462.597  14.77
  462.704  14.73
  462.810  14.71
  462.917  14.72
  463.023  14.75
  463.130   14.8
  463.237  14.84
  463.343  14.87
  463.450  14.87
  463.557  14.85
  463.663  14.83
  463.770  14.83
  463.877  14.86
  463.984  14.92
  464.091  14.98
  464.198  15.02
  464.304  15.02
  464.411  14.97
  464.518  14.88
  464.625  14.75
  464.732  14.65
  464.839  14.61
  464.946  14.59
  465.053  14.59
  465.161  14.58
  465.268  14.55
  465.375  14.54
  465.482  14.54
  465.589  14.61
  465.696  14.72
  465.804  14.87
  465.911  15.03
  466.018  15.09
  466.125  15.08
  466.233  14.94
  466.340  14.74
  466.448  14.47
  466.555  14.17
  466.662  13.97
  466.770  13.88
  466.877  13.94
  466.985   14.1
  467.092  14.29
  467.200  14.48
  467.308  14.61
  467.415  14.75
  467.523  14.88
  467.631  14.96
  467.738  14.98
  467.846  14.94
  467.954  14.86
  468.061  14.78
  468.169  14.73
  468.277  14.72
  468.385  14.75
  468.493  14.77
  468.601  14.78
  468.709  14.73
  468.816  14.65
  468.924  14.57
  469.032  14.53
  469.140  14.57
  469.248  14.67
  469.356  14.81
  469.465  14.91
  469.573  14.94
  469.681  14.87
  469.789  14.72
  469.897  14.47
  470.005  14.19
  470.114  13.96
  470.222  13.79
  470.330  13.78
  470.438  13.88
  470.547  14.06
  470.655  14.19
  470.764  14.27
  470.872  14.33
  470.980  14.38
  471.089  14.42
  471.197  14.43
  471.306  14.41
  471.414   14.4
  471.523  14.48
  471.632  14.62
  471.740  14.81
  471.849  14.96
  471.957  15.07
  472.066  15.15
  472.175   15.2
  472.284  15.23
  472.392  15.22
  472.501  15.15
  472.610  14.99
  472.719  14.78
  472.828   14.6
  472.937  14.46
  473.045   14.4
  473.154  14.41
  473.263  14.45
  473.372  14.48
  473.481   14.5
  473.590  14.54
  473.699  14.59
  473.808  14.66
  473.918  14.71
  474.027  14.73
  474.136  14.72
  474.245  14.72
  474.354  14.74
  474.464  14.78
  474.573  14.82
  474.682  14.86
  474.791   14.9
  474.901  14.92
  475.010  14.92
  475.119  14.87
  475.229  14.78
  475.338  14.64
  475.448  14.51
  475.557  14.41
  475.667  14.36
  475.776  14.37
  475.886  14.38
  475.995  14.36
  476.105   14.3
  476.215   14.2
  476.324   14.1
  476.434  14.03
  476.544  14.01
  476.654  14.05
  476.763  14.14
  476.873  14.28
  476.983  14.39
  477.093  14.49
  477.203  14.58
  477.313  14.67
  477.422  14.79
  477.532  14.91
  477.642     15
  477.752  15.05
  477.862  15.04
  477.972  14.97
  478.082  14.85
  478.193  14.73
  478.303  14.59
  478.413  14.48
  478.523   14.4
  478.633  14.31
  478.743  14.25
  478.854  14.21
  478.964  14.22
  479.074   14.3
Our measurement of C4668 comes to 0.07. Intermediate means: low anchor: 14.7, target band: 14.6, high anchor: 14.7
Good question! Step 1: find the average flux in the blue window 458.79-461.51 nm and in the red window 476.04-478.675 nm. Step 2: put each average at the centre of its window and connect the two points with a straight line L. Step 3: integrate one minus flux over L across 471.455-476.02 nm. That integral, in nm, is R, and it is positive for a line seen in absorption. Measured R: -0.05 nm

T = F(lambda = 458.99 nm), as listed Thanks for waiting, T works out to 14.89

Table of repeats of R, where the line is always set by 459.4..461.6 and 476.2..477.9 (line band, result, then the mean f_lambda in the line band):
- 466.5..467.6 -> 0.02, 14.3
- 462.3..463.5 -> -0.01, 14.8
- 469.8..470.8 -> 0.03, 14.1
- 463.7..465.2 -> -0.01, 14.8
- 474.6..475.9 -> -0.01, 14.7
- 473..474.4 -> 0.00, 14.6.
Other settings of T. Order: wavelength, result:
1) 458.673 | 14.58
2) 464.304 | 15.02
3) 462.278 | 14.87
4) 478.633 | 14.31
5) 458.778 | 14.74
